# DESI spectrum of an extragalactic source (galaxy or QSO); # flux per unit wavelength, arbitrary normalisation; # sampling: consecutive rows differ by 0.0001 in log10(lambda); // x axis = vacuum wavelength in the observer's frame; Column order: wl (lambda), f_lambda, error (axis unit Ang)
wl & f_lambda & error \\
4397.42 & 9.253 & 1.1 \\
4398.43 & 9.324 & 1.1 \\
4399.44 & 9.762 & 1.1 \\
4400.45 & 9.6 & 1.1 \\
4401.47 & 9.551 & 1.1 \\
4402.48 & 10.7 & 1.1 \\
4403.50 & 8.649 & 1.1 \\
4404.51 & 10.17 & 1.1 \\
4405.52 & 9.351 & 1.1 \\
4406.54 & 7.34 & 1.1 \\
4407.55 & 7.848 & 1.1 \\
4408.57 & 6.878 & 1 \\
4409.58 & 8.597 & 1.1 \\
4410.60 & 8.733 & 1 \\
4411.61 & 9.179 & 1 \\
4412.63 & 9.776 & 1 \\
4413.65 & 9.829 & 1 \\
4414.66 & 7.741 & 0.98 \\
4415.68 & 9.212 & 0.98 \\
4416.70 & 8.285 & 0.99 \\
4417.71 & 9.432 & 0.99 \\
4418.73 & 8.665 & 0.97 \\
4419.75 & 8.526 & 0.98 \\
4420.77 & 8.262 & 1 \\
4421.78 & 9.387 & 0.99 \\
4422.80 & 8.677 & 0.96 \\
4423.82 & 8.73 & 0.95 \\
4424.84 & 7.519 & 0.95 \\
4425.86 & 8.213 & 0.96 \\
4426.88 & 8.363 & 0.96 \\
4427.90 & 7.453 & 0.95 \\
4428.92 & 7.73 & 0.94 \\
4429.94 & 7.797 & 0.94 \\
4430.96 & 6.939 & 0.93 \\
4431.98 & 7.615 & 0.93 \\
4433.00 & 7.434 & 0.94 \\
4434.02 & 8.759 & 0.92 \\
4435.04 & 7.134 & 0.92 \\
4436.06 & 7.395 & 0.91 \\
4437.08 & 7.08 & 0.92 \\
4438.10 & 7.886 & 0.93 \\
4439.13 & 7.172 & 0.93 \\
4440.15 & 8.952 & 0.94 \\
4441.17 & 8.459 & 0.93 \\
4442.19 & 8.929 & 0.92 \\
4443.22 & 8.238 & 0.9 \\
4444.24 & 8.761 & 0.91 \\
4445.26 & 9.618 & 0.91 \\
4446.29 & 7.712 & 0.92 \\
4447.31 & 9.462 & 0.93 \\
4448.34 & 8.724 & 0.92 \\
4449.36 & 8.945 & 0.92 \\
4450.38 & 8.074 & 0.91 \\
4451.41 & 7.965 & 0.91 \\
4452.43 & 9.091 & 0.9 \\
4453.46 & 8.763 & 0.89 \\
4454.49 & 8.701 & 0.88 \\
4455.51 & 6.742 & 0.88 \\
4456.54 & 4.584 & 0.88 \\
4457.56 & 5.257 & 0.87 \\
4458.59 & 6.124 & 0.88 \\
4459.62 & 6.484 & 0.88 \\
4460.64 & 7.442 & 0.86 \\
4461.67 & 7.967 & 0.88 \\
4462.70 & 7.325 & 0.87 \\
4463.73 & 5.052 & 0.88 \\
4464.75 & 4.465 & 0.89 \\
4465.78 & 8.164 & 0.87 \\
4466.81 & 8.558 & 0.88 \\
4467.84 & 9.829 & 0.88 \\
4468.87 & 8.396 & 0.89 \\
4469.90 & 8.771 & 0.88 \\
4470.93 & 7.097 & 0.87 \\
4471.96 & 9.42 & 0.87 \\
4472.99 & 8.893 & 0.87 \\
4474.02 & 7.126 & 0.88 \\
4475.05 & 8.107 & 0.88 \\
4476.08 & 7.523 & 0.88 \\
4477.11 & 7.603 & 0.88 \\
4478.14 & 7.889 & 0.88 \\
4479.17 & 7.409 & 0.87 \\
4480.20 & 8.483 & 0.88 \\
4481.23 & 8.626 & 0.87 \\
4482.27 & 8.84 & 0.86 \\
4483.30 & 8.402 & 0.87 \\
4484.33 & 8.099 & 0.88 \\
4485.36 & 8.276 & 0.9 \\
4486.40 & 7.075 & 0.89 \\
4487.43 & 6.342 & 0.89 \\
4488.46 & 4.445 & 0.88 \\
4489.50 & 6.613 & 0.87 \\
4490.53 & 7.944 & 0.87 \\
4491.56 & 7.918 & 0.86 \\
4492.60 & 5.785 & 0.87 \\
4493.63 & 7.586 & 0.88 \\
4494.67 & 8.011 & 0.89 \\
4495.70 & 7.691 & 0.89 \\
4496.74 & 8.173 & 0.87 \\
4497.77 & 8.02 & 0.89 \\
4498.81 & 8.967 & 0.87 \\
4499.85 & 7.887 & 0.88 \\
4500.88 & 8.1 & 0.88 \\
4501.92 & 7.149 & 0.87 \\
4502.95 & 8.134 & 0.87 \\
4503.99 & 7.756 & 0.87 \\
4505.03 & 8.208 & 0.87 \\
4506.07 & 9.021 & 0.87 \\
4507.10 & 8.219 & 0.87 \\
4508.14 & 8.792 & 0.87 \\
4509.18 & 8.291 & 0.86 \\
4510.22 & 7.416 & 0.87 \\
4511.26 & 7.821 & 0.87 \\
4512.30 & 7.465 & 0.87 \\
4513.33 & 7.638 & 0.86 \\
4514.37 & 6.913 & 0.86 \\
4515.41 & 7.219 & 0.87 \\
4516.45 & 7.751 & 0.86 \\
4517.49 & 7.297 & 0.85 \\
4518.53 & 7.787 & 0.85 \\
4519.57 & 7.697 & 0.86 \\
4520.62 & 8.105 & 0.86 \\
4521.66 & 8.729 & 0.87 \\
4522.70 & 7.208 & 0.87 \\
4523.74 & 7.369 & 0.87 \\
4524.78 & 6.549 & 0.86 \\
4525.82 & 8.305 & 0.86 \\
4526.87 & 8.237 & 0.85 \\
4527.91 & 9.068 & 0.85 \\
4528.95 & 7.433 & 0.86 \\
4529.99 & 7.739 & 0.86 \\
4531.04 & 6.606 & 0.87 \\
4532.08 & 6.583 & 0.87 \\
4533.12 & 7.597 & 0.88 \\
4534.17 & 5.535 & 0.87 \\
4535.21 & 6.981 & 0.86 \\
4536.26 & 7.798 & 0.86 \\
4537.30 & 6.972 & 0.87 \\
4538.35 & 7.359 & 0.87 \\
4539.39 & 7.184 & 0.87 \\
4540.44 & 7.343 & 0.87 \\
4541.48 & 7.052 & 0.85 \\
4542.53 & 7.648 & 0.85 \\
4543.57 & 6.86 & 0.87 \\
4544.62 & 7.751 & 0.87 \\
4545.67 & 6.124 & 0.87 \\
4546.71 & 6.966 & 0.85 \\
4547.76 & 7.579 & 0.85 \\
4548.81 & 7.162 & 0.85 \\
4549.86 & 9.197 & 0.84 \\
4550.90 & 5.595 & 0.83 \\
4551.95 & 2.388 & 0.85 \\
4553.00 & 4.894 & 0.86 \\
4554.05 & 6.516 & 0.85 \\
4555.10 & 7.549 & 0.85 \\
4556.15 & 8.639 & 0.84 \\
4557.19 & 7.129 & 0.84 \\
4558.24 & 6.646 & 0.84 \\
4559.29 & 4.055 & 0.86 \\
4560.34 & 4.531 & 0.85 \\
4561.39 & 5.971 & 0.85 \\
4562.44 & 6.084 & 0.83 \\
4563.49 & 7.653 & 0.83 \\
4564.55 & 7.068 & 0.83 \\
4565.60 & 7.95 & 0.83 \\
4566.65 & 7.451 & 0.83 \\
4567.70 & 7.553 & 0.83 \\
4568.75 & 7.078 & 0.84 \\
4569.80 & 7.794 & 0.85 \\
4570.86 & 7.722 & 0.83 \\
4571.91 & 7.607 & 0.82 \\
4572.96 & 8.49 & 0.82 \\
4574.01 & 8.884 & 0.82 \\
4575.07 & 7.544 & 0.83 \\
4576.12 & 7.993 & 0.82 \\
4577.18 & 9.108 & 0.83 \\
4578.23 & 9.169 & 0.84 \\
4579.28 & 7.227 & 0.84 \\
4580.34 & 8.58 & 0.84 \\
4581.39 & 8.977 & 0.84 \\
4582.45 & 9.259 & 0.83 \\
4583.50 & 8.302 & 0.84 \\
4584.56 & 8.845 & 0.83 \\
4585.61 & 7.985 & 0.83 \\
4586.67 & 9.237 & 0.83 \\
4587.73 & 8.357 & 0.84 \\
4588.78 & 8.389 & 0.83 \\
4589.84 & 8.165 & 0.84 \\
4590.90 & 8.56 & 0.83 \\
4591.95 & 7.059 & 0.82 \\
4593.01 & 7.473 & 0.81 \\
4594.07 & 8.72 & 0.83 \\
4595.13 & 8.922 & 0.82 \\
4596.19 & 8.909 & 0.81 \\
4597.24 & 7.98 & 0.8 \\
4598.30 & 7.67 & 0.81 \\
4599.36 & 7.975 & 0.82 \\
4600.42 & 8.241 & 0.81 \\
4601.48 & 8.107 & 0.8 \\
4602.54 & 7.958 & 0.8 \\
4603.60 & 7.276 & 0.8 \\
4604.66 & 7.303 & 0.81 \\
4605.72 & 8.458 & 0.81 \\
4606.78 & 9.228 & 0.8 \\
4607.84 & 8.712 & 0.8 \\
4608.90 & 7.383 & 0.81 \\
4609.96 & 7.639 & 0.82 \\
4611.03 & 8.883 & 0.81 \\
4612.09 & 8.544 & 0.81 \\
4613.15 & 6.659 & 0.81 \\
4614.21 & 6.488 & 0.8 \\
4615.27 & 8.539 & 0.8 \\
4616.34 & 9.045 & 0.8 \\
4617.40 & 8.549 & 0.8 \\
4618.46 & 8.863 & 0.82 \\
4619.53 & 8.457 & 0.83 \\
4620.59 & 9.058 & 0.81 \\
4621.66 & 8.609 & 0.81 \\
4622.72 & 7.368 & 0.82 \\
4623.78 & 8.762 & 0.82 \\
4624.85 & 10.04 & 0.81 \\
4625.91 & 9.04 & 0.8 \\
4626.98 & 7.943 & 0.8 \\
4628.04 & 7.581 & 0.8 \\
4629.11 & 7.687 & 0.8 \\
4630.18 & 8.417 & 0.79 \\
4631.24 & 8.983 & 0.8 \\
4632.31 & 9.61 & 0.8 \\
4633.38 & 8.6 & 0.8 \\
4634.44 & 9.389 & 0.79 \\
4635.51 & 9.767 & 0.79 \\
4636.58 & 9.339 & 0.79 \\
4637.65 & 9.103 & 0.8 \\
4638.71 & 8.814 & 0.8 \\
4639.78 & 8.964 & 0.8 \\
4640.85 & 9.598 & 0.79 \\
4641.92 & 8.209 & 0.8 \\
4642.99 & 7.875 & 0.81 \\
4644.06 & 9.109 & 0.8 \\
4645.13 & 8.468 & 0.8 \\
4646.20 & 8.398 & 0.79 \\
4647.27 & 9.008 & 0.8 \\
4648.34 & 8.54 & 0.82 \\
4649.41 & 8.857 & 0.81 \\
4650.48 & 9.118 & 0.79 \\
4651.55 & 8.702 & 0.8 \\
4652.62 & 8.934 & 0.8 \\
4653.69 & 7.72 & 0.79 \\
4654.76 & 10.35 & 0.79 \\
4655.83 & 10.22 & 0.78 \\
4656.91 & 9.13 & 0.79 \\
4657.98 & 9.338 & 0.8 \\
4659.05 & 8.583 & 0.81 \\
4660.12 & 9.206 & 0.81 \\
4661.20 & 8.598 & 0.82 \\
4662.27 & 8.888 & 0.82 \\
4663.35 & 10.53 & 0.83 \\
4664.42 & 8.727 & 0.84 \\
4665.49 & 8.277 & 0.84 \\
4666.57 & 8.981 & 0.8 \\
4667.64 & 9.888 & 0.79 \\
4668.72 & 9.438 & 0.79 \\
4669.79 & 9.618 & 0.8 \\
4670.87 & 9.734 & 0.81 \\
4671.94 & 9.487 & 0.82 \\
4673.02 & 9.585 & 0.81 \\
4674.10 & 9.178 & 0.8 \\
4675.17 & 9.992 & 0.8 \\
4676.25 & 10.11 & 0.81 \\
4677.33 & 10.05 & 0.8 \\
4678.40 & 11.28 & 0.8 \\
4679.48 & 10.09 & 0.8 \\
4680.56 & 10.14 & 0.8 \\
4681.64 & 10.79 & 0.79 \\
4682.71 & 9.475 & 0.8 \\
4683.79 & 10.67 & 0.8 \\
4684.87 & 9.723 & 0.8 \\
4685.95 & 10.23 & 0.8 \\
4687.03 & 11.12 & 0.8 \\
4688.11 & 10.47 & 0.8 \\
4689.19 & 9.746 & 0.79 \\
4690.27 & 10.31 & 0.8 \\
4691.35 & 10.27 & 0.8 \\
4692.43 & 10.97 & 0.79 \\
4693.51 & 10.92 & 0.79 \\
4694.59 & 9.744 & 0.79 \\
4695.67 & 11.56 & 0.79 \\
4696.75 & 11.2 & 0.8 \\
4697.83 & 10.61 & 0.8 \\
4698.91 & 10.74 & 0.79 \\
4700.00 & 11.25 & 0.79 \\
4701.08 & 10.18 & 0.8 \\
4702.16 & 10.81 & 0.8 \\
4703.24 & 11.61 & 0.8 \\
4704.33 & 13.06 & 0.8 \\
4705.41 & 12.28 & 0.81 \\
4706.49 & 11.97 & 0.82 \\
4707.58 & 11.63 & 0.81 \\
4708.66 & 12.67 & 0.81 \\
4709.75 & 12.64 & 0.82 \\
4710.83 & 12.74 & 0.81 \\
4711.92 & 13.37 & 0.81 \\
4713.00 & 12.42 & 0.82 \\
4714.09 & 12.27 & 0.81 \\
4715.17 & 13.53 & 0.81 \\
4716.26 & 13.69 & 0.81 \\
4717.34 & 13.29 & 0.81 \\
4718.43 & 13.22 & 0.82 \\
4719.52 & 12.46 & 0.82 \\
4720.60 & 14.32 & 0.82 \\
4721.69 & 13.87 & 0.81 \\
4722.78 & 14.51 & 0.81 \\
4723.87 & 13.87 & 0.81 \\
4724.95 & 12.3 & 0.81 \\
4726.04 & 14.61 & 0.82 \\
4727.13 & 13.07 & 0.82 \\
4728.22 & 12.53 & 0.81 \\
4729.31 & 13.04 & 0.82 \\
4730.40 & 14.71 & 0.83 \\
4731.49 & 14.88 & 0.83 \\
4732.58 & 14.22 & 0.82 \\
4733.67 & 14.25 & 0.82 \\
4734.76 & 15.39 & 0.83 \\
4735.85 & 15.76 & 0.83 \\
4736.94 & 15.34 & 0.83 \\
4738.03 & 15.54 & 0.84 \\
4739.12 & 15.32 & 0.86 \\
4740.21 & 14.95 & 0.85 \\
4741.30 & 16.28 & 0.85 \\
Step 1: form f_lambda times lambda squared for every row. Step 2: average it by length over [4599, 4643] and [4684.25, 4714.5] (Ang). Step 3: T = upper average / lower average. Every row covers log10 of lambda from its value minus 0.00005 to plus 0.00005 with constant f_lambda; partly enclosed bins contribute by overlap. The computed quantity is 1.38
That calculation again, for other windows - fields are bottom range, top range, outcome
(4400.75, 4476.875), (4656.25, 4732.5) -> 1.55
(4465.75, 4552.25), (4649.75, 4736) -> 1.60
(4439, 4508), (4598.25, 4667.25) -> 1.18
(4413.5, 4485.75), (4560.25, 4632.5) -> 1.08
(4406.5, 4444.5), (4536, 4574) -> 0.89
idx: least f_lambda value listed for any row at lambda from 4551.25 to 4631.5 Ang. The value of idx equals 2.388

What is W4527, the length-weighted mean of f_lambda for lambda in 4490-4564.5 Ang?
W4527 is 7.31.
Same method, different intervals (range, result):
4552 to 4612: 7.77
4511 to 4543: 7.45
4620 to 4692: 9.29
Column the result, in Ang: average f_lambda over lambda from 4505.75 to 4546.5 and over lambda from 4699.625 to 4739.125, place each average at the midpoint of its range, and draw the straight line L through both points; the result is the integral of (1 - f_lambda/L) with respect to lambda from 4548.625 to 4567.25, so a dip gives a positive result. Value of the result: 4.4 Ang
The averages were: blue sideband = 7.51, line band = 6.46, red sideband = 13.3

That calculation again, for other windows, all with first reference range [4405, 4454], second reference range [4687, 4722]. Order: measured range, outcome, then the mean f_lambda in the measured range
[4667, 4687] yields 2.62 Ang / 10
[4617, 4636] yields 3.76 Ang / 8.71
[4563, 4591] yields 5.61 Ang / 8.18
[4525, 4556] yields 8.59 Ang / 7.05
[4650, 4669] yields 3.59 Ang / 9.14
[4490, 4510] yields 2.76 Ang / 7.97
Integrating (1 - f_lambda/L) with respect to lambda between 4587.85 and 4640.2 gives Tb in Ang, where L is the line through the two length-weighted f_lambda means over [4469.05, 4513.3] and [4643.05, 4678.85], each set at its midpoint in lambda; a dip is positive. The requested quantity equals 2.80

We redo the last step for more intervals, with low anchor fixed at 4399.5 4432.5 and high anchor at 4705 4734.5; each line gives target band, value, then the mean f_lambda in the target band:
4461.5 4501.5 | 7.9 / 7.71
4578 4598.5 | 5.2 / 8.39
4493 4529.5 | 7.9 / 7.88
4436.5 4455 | 1.2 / 8.47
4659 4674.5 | 4.0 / 9.27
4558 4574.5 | 5.9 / 7.04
